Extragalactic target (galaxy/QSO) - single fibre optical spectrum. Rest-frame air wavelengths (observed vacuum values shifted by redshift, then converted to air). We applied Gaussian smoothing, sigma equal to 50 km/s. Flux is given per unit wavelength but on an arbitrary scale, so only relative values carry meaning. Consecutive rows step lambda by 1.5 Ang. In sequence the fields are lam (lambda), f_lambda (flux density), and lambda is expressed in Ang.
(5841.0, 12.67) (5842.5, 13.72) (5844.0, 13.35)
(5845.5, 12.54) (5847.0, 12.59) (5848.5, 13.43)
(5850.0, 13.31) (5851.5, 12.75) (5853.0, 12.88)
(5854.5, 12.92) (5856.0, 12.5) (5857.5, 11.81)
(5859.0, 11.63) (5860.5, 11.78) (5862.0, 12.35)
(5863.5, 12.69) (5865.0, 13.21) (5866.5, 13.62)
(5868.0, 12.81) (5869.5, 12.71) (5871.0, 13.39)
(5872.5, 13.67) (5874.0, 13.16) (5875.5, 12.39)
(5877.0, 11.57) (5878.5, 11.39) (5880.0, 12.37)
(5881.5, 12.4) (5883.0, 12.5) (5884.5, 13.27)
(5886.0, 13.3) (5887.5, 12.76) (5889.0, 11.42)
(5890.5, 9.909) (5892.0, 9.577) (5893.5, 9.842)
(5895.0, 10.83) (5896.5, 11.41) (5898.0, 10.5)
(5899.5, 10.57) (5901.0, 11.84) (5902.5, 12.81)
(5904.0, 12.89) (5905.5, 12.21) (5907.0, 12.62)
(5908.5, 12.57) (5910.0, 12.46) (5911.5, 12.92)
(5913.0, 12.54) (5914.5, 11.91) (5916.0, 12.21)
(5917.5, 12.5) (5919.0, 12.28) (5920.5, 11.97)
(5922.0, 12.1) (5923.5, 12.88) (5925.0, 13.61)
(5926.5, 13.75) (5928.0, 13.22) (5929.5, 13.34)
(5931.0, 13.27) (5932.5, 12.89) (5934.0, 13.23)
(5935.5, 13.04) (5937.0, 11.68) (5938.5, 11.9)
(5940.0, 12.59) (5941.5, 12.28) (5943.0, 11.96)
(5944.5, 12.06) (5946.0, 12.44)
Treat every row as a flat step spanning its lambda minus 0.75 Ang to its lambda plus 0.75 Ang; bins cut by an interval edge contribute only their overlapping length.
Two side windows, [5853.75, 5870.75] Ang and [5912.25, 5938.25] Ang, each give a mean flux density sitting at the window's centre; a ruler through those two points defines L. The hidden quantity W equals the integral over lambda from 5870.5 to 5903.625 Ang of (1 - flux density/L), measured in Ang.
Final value 2.0 Ang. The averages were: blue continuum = 12.6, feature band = 11.9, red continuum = 12.7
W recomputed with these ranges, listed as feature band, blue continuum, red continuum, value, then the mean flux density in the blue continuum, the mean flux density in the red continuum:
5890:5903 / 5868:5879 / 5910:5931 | 1.9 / 12.7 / 12.7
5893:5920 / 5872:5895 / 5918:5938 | 1.0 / 11.9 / 12.8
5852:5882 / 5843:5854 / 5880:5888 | 0.8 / 13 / 12.8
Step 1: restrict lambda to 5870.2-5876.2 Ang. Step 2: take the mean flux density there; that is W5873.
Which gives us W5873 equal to 13.2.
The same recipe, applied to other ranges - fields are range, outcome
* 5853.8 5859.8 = 12.2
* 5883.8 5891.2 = 12.1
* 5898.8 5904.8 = 12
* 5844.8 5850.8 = 13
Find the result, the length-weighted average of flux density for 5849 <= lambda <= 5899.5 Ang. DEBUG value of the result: 12.2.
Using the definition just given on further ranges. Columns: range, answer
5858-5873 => 12.8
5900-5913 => 12.5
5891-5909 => 11.4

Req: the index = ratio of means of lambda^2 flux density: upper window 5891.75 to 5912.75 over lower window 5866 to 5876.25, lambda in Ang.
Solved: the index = 0.90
